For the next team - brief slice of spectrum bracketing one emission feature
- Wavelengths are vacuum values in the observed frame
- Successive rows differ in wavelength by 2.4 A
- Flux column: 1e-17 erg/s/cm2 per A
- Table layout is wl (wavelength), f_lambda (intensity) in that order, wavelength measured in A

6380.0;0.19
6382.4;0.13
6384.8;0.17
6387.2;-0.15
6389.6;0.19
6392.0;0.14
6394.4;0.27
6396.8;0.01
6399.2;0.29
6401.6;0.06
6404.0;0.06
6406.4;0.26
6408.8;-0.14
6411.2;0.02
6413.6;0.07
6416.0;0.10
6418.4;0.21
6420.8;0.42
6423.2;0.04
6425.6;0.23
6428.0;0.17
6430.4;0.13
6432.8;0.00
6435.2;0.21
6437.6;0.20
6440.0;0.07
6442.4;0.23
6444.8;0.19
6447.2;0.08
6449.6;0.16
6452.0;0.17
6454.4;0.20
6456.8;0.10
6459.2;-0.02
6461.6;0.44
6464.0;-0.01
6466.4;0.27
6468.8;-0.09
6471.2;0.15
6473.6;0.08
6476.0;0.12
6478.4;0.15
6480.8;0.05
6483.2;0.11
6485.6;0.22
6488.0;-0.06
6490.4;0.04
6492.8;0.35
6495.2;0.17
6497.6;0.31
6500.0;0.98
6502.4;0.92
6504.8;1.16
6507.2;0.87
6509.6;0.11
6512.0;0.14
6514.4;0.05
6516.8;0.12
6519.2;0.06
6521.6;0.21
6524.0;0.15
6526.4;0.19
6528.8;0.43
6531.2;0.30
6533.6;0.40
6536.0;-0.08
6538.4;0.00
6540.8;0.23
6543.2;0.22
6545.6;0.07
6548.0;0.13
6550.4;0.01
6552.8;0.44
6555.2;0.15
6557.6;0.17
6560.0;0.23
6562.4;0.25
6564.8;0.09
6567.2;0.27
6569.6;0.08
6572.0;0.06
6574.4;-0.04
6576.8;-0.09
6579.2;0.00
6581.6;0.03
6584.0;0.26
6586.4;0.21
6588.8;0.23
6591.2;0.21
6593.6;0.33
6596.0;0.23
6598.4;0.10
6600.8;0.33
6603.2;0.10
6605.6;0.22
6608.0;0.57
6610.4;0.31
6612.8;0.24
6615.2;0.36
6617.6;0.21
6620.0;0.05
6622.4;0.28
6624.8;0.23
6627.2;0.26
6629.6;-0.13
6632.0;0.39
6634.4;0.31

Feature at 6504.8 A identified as [O II]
